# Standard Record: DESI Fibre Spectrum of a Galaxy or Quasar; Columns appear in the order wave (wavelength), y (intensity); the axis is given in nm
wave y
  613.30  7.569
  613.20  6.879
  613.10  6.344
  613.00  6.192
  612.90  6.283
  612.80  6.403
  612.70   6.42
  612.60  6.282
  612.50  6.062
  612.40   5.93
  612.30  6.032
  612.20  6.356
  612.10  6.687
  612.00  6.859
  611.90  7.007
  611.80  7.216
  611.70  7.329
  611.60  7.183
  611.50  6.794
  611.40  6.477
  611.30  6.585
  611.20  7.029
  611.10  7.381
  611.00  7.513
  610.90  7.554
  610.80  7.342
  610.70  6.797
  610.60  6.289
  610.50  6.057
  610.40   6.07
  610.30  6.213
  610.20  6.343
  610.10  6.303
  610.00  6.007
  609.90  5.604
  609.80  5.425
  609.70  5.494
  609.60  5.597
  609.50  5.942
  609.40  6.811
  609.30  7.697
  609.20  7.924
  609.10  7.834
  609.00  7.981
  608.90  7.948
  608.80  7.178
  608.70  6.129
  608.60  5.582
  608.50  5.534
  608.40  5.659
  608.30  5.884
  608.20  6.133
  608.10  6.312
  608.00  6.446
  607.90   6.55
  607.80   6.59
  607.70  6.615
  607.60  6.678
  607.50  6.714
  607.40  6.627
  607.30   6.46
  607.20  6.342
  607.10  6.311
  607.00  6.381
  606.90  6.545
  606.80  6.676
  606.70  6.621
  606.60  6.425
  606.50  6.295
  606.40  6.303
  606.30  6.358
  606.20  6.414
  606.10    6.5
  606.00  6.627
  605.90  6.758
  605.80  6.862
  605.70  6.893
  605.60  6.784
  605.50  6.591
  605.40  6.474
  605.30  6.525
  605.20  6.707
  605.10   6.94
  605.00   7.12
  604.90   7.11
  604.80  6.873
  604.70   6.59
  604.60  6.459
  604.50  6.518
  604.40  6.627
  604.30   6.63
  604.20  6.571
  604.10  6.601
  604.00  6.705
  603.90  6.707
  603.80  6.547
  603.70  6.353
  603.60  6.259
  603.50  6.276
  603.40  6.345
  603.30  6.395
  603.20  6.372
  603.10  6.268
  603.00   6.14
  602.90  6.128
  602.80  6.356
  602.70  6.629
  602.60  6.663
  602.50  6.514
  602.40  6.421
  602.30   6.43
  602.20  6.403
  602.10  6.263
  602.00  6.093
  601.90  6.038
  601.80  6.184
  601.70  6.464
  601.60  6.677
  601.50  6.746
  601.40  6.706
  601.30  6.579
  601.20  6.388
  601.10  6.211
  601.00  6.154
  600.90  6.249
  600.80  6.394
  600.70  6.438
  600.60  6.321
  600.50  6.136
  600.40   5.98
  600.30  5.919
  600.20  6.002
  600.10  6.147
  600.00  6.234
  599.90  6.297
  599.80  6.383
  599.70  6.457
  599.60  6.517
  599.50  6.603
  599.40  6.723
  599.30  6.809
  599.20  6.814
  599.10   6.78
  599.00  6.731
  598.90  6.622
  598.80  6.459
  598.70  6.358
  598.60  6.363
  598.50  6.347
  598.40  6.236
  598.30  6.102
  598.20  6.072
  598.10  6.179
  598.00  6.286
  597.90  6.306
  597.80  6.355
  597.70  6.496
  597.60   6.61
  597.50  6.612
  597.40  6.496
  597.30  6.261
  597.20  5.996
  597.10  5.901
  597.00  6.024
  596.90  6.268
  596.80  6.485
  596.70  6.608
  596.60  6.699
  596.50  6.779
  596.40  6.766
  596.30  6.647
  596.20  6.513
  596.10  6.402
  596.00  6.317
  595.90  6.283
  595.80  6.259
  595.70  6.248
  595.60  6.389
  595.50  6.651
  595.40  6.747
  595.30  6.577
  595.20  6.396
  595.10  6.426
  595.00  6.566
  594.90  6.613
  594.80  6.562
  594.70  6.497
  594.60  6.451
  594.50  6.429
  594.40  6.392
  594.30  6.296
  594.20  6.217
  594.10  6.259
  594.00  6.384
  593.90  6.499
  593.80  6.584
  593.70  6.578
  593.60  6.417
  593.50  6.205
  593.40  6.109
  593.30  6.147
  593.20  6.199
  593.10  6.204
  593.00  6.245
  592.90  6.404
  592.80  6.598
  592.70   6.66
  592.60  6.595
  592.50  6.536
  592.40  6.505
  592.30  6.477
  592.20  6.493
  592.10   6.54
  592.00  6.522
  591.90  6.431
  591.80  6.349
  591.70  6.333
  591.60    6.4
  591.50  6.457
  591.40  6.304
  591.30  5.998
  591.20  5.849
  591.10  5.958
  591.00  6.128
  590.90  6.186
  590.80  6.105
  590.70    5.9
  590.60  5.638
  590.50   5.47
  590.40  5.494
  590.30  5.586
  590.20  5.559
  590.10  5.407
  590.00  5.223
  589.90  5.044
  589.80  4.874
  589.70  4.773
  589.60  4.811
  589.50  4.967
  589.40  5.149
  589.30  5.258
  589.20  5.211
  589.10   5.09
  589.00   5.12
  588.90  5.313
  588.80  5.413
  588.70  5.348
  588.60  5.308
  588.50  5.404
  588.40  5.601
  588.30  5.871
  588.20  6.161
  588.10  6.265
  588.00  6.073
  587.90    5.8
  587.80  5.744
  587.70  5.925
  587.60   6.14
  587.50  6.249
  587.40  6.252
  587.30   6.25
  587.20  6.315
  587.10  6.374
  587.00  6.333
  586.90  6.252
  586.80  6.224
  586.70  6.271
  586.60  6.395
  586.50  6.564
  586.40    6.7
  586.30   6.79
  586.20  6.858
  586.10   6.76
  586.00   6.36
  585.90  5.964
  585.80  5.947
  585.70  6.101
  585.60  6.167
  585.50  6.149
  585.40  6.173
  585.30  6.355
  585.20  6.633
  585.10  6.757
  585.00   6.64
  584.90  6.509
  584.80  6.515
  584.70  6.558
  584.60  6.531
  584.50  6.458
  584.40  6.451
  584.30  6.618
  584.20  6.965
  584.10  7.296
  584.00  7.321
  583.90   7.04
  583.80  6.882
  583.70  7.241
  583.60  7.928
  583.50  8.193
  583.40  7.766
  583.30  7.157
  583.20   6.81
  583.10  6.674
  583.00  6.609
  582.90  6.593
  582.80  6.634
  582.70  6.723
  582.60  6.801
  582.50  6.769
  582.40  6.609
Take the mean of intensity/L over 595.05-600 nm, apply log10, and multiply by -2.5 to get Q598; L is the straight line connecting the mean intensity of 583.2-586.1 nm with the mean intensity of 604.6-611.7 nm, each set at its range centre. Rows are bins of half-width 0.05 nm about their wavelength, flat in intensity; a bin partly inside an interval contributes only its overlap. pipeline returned 0.04 mag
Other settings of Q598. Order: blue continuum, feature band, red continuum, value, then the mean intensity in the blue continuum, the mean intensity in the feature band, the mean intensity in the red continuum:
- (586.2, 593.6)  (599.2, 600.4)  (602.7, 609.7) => -0.01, 5.97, 6.37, 6.56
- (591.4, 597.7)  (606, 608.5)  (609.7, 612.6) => 0.02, 6.43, 6.4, 6.56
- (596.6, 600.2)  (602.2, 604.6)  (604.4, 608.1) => 0.01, 6.4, 6.45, 6.6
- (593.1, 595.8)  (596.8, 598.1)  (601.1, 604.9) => 0.02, 6.41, 6.3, 6.46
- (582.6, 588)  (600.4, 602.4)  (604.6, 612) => 0.04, 6.58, 6.35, 6.62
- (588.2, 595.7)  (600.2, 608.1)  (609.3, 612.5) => -0.02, 6.03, 6.48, 6.53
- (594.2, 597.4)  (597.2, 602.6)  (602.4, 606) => 0.02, 6.43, 6.38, 6.58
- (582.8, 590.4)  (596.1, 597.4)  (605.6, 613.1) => -0.01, 6.19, 6.42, 6.55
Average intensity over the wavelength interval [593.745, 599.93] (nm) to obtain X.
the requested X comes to 6.44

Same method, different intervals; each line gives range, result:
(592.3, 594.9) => 6.4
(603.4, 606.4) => 6.62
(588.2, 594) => 5.9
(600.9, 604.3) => 6.41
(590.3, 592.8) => 6.22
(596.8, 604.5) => 6.38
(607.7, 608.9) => 6.27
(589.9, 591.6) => 5.82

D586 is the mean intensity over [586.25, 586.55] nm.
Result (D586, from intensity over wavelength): 6.68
